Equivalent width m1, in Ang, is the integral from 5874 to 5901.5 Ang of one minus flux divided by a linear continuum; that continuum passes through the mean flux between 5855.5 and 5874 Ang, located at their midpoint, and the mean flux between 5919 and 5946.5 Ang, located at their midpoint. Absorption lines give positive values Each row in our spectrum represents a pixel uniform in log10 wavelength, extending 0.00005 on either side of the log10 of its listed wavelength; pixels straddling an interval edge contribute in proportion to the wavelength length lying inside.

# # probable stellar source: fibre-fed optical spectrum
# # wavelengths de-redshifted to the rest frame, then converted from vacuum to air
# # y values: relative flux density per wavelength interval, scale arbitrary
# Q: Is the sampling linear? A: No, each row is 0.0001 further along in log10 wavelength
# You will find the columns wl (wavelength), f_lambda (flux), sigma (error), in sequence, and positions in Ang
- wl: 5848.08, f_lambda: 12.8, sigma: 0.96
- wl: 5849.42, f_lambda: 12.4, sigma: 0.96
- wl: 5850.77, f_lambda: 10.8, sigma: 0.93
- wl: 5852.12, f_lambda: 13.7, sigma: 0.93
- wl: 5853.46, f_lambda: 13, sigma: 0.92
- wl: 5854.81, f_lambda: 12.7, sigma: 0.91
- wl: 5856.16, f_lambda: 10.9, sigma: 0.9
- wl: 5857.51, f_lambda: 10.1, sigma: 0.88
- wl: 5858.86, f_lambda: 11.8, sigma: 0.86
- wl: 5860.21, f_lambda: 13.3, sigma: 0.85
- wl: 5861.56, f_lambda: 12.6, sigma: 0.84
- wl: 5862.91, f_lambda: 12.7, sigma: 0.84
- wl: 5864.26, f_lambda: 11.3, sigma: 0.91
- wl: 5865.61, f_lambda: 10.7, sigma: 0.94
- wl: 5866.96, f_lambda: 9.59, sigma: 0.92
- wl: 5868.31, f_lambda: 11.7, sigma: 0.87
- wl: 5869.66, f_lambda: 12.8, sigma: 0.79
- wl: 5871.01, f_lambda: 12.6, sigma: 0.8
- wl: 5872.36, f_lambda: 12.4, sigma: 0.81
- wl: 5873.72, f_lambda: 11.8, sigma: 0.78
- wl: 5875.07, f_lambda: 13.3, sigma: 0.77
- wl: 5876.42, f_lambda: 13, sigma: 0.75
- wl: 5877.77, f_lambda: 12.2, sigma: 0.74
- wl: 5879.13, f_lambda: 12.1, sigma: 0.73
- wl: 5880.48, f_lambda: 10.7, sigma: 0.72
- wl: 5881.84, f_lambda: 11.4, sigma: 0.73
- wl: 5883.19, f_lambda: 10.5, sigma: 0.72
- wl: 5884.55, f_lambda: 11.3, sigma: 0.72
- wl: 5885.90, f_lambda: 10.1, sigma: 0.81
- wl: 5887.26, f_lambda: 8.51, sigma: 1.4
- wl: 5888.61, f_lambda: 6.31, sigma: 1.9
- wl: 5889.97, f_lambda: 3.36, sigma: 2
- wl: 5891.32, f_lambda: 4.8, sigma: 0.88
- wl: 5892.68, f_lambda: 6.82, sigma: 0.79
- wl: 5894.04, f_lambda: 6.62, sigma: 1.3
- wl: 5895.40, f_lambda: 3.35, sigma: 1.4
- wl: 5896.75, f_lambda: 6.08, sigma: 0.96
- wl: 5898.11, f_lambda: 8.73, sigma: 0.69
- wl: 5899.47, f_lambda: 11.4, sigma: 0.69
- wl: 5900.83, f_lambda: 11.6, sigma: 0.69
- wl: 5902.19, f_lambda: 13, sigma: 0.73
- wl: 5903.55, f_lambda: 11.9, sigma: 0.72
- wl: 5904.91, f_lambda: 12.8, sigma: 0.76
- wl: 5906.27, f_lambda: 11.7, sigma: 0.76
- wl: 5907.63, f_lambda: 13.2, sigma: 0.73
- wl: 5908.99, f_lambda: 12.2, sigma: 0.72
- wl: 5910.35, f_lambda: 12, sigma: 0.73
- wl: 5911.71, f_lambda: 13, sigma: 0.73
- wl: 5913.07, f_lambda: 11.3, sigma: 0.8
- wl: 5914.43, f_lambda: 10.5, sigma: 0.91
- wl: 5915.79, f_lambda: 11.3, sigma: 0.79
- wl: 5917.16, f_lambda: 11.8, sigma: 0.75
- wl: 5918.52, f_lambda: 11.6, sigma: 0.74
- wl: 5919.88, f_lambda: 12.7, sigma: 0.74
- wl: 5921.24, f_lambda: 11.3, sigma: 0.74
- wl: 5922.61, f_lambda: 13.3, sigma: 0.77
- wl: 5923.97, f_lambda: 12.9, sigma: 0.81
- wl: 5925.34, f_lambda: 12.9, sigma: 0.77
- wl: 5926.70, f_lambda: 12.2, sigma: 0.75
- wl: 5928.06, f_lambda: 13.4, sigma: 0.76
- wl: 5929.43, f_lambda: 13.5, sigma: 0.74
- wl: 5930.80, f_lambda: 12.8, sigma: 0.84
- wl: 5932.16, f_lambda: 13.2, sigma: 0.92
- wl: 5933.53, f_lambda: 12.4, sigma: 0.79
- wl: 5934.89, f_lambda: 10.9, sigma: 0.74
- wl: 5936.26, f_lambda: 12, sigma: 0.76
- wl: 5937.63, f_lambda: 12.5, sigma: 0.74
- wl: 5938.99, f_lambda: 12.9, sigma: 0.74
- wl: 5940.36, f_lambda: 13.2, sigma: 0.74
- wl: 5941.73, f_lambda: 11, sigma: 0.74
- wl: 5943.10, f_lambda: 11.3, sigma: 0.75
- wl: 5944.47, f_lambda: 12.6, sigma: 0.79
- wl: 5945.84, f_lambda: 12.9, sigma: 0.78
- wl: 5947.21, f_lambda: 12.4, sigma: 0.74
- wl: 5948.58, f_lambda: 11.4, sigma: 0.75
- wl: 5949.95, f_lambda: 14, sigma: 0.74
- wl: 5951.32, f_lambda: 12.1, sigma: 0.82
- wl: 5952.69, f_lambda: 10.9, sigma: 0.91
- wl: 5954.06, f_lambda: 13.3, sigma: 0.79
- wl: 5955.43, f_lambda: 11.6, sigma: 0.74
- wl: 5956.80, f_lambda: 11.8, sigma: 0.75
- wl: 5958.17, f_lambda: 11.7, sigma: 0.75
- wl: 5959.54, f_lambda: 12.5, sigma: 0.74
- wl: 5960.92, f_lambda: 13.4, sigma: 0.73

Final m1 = 6.5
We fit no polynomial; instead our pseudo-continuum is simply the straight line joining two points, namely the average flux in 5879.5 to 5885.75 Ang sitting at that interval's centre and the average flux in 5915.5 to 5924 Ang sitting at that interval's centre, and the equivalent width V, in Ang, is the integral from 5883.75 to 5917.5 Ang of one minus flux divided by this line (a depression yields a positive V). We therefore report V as 5.35 Ang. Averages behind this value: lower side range 11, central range 9.73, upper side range 12.1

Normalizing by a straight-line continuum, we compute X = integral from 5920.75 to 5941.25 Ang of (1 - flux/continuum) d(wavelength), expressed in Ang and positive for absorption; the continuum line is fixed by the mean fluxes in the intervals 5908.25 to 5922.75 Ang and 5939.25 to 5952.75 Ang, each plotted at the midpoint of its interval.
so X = -1.0 Ang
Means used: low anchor 11.9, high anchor 12.3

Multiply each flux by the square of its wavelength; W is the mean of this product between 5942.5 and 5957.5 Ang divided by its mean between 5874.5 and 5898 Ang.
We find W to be 1.42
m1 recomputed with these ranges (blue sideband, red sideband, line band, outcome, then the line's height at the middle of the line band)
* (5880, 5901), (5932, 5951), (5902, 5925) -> -5.0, 10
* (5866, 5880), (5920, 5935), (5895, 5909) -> 2.0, 12.4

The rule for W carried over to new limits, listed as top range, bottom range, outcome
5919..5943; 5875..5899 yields 1.45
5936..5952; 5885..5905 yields 1.52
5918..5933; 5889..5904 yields 1.63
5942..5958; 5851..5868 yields 1.06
